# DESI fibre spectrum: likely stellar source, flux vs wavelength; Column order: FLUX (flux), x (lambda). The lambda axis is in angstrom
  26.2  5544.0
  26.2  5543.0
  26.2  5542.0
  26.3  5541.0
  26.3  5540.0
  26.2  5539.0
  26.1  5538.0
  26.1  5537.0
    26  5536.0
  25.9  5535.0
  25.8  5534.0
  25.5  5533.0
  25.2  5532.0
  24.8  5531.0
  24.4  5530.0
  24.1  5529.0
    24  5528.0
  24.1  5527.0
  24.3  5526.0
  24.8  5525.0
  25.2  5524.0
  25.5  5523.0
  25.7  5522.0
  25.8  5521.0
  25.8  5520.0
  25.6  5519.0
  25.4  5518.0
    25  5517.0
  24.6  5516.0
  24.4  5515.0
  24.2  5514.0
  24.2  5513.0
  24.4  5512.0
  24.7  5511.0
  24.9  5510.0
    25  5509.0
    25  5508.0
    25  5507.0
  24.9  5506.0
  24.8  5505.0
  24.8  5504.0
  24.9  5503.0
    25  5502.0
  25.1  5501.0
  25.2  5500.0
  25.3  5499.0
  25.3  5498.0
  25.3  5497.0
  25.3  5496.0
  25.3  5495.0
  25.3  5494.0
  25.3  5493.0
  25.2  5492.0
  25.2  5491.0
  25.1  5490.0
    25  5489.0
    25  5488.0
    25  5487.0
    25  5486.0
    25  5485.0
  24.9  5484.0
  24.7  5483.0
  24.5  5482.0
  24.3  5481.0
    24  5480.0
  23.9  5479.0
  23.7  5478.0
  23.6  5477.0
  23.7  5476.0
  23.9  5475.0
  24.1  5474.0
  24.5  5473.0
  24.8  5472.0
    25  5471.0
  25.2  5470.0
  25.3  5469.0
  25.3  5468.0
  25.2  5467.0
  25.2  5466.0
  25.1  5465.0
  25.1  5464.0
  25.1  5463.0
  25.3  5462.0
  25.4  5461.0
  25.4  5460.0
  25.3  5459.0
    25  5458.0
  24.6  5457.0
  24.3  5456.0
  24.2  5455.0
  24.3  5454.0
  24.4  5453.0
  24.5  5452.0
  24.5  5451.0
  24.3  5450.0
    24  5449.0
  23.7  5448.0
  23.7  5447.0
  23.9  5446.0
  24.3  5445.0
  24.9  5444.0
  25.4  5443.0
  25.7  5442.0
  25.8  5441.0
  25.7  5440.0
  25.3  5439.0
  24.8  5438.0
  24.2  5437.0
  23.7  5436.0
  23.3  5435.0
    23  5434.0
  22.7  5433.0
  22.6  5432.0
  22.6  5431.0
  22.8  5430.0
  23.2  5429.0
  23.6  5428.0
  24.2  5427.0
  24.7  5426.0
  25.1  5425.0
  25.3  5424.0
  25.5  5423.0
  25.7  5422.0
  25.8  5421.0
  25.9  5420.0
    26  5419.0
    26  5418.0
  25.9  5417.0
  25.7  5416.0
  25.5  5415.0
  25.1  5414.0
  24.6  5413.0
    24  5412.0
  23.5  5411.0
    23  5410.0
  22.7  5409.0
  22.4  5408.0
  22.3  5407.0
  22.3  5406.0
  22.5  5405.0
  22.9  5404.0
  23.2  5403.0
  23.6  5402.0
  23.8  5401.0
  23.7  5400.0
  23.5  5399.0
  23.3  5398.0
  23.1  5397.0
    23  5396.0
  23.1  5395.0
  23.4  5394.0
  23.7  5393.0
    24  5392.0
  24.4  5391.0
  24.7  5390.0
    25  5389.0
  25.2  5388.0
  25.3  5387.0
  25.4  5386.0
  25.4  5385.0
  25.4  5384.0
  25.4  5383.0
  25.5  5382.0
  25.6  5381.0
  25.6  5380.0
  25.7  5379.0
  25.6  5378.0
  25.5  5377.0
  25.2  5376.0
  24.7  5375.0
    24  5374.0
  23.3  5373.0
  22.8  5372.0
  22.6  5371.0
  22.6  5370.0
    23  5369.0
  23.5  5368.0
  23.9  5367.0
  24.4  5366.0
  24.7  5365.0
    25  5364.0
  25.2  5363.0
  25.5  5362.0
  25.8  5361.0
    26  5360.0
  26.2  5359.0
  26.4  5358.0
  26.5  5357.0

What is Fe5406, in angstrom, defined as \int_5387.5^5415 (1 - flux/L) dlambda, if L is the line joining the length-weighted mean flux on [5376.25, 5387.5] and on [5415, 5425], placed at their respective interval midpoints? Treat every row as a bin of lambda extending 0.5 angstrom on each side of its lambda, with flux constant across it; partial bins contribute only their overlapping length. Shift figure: 2.2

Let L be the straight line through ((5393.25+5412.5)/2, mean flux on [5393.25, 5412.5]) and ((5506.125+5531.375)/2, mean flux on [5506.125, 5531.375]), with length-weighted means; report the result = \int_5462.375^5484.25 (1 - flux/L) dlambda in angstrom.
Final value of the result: -0.4 angstrom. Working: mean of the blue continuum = 23.1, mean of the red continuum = 24.8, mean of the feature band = 24.6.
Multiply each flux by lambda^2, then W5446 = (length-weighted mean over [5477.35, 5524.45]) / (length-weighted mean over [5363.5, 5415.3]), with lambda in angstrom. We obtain 1.08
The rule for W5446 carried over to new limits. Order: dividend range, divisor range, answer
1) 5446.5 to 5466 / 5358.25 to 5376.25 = 1.05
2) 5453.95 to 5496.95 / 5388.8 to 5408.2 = 1.09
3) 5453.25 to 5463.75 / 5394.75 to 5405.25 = 1.09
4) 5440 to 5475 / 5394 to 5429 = 1.05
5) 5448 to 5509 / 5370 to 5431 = 1.05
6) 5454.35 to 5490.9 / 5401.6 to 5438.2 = 1.05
